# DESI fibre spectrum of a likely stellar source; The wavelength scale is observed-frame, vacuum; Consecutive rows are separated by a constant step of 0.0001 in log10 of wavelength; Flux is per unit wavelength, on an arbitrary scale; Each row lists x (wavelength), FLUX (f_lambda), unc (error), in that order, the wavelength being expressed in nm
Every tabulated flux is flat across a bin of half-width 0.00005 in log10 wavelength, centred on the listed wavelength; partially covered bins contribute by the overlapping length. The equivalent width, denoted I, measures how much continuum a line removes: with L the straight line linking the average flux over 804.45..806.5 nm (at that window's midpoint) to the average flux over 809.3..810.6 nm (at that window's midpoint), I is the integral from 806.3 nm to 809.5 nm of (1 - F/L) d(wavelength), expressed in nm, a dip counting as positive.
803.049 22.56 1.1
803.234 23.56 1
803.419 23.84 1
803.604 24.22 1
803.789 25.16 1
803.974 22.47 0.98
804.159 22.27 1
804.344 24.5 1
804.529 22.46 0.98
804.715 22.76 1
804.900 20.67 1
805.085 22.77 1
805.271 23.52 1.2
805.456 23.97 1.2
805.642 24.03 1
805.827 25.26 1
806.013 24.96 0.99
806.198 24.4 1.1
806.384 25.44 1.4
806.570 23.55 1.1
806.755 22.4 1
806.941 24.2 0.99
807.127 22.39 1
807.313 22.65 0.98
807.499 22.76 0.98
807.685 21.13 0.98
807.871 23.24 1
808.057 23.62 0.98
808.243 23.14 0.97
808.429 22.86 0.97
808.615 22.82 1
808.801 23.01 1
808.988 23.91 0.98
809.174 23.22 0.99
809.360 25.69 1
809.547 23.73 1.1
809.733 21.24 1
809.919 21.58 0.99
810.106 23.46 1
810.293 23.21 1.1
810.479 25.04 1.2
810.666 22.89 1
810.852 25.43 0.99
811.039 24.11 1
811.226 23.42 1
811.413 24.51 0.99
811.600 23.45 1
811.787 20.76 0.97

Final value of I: 0.03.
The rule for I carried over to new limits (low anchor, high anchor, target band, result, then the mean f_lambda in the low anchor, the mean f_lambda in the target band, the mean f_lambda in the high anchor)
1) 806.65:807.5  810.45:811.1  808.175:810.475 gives 0.052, 22.9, 23.2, 24.3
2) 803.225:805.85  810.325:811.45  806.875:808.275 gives 0.053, 23.4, 22.9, 24.2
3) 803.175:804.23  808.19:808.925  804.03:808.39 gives -0.001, 23.6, 23.3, 23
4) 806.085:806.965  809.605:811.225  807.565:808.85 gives 0.050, 24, 22.8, 23.4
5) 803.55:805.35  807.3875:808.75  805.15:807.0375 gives -0.099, 23.1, 24.1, 22.8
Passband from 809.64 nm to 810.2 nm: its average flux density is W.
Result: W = 22.1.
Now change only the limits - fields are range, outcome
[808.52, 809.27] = 23.3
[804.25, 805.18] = 22.6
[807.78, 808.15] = 23.4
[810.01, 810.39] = 23.3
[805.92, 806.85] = 24.2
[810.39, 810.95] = 24.4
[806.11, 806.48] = 24.9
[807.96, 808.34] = 23.4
